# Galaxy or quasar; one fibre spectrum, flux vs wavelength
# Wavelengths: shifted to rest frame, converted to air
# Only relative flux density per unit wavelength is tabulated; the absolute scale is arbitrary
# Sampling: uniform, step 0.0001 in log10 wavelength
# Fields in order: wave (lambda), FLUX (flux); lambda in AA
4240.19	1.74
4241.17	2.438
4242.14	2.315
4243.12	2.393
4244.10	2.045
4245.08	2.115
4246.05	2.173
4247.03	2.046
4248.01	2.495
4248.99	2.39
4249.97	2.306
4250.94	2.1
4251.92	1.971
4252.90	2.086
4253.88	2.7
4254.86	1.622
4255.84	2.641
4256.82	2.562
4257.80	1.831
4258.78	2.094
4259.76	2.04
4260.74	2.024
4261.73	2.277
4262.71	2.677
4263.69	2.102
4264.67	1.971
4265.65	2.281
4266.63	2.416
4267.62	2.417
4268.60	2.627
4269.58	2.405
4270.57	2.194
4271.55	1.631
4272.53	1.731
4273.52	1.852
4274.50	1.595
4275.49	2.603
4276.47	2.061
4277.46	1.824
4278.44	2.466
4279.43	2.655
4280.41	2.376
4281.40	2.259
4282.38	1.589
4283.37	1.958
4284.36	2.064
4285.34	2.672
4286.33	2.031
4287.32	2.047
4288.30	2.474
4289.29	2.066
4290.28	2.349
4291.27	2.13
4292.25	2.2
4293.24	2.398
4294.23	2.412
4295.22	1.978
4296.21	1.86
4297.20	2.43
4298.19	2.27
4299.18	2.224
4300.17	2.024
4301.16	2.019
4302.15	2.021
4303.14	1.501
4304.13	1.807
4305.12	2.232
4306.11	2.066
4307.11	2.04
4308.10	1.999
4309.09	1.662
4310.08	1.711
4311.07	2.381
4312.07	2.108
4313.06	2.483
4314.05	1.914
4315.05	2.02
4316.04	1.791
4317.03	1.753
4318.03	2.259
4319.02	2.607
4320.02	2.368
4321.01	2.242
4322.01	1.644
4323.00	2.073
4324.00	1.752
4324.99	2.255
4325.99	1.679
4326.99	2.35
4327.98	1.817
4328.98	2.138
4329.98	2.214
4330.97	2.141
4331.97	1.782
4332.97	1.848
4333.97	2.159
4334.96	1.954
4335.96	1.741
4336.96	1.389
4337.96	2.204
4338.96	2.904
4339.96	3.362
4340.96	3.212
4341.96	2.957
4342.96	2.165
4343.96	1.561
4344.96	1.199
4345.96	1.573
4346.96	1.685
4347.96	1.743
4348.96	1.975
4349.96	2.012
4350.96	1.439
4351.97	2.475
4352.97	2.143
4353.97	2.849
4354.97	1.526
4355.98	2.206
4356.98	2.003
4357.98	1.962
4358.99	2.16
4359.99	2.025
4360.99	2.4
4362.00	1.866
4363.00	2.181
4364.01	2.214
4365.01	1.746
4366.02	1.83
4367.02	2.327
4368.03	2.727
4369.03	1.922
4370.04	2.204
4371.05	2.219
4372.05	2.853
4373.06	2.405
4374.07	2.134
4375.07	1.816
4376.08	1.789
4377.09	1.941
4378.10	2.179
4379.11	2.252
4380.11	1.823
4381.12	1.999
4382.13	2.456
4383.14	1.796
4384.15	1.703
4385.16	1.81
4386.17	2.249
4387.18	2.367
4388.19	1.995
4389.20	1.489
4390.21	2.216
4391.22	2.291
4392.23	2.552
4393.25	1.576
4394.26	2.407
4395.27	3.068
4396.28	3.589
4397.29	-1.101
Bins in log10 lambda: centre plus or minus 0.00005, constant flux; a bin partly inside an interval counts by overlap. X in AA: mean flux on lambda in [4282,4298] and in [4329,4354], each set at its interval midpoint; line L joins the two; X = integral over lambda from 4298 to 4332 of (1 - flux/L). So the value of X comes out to 1.50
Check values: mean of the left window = 2.17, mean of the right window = 2.09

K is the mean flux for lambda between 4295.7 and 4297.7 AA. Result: 2.14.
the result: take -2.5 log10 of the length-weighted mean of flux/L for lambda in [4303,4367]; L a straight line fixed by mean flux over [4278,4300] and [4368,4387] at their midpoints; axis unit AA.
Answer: 0.05 mag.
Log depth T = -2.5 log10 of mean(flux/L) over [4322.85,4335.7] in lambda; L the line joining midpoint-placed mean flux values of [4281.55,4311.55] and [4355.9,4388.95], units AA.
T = 0.05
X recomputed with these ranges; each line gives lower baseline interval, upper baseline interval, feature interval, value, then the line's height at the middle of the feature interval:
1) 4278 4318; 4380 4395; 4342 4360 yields 1.2 AA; 2.09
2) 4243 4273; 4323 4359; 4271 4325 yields 1.3 AA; 2.14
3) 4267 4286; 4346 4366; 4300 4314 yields 0.7 AA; 2.1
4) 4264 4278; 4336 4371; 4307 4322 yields 0.3 AA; 2.12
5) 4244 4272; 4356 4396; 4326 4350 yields 0.9 AA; 2.16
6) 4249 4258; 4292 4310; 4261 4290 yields -0.5 AA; 2.15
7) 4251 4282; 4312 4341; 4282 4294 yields -0.1 AA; 2.17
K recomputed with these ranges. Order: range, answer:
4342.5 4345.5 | 1.63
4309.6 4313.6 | 2.17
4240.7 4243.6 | 2.38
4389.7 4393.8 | 2.16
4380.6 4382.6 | 2.22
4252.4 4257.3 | 2.32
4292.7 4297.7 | 2.21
